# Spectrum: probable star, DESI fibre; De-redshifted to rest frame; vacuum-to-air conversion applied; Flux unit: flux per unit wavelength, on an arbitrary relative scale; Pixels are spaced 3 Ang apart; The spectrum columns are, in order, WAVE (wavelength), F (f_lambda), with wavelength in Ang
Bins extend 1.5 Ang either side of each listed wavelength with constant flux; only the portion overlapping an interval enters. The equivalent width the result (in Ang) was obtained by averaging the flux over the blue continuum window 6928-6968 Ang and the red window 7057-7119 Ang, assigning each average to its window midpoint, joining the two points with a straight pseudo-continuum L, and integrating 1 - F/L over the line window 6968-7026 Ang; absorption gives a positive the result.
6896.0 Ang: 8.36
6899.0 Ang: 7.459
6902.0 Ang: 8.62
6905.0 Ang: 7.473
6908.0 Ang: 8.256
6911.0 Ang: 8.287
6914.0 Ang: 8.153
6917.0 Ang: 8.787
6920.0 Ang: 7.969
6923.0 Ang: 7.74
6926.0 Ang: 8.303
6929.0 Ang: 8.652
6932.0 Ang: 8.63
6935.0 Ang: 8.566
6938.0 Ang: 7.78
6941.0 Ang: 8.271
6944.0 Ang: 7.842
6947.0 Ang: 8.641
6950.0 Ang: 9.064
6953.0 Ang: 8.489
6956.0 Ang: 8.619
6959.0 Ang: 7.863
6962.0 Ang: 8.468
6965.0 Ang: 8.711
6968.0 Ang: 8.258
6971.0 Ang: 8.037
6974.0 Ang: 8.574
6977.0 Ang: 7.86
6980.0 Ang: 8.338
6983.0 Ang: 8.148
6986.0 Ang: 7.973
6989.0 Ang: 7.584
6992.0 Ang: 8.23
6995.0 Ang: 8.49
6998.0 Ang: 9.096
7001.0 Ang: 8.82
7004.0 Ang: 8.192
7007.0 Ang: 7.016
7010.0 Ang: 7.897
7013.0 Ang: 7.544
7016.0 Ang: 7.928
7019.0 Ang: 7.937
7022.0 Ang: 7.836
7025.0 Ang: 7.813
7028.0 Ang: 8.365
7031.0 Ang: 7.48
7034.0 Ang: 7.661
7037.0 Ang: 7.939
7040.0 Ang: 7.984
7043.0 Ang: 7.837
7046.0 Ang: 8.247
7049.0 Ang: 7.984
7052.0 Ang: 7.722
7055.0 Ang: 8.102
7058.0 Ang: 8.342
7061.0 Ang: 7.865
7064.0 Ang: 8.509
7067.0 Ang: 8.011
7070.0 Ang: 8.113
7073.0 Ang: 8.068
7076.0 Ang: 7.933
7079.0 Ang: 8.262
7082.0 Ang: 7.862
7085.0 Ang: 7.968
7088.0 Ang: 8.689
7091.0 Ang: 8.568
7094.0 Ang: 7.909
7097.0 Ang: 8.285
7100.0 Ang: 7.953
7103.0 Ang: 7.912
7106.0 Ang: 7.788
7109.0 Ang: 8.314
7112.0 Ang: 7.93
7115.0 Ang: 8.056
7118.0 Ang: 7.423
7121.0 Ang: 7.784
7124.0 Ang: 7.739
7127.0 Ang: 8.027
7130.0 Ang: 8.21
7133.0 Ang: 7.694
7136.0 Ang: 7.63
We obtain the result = 1.6 Ang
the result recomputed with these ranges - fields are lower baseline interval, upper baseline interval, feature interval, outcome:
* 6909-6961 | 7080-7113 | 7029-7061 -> 0.97 Ang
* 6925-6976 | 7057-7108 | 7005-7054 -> 2.37 Ang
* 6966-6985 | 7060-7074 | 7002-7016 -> 0.76 Ang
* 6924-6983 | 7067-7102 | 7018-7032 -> 0.57 Ang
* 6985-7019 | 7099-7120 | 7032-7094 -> -0.77 Ang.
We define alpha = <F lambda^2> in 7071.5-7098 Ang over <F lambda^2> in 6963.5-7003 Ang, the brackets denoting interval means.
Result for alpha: 1.0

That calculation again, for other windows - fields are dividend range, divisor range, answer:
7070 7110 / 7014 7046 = 1.05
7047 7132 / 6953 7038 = 1.02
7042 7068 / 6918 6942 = 1.01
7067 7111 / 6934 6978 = 1.01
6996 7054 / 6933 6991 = 0.98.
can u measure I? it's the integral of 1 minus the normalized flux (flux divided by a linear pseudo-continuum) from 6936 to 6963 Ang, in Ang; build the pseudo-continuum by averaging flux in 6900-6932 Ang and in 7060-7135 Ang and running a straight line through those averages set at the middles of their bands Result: -0.48 Ang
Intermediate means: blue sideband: 8.23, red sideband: 8.03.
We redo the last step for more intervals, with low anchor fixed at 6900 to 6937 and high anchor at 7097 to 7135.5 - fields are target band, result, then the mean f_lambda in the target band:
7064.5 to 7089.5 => -0.46 Ang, 8.13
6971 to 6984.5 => -0.08 Ang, 8.21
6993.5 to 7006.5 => -0.65 Ang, 8.52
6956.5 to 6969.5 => -0.25 Ang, 8.35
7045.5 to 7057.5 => 0.01 Ang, 8.02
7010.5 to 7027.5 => 0.50 Ang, 7.85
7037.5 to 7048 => 0.04 Ang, 8.01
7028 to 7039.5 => 0.36 Ang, 7.81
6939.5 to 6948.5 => -0.03 Ang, 8.25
